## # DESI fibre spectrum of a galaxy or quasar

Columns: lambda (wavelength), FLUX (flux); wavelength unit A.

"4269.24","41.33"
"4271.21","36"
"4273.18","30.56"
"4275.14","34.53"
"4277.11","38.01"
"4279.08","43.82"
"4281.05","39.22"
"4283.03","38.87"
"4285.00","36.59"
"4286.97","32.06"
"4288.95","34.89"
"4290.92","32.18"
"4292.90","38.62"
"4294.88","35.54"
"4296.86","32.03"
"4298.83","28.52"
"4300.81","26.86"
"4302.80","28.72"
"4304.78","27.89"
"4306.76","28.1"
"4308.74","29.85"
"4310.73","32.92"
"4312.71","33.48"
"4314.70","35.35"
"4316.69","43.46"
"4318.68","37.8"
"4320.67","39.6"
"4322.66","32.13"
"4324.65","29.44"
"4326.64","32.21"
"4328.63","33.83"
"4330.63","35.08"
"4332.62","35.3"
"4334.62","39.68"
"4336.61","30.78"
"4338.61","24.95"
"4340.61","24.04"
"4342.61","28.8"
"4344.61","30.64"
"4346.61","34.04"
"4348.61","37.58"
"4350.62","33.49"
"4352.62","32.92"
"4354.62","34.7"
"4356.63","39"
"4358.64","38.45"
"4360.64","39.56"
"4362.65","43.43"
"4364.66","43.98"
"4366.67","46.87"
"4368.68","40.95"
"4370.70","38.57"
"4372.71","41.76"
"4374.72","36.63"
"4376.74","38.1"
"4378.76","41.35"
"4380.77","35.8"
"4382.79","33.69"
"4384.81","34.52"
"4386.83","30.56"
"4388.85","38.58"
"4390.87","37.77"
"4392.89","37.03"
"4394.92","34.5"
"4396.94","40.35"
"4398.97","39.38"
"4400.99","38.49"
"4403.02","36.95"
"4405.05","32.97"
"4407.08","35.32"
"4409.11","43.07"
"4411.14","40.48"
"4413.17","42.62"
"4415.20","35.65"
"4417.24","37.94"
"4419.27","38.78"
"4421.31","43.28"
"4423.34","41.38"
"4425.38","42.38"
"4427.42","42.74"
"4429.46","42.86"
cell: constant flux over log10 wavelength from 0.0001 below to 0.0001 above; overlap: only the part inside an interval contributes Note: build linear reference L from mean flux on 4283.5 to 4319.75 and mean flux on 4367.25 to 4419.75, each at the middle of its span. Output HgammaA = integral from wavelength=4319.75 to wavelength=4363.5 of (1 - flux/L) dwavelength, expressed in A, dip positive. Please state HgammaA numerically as 1.4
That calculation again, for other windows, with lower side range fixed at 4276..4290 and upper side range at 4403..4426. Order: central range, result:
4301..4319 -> 2.52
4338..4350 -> 2.53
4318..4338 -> 2.00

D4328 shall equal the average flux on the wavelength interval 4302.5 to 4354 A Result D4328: 32.8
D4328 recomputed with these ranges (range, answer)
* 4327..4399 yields 36.2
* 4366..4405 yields 37.8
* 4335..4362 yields 33.3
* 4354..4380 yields 40.3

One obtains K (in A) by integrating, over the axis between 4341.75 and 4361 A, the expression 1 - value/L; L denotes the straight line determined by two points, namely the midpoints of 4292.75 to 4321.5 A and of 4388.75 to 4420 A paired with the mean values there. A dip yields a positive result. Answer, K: 0.31 A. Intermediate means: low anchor 33.1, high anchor 38.1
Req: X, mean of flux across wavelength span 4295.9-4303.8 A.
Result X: 29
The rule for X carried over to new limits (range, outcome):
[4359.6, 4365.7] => 42.4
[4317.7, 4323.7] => 36.5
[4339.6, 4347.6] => 29.4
